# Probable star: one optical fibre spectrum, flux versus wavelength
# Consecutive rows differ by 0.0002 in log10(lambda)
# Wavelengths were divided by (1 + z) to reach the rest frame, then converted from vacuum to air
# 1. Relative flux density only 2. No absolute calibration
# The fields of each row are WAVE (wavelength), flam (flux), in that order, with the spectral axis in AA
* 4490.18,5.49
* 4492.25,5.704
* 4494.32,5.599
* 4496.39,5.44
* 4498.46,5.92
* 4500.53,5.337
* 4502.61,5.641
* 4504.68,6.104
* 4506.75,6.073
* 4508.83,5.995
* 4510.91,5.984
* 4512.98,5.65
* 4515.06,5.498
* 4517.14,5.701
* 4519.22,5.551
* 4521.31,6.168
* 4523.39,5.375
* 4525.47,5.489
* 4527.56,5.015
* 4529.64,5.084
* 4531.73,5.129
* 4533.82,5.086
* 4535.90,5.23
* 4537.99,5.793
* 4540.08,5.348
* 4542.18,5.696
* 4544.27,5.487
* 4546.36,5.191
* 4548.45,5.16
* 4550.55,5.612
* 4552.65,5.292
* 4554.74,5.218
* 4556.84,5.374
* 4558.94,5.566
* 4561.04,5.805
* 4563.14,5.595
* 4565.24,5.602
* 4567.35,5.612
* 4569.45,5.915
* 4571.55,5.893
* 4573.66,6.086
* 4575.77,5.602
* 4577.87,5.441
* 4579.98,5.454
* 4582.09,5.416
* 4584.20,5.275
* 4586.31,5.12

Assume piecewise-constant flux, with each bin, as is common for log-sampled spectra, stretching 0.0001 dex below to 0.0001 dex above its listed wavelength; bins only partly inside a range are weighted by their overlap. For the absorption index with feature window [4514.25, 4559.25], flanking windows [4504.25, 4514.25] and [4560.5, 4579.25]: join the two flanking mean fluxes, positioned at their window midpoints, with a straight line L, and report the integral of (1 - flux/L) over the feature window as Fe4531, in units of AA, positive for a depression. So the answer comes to 3.3 AA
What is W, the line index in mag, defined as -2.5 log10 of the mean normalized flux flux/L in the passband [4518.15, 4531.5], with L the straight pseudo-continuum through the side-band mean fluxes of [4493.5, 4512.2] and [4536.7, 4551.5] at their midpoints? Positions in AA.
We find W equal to 0.04 mag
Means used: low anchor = 5.79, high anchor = 5.46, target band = 5.43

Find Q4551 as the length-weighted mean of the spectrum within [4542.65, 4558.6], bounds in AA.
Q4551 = 5.36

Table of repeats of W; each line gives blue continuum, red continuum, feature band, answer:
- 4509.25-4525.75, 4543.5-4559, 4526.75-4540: 0.06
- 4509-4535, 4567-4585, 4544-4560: 0.04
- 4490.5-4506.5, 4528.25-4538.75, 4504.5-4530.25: -0.04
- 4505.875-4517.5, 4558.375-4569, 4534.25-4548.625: 0.06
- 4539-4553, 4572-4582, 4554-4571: -0.01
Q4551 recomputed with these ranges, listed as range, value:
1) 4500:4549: 5.54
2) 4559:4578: 5.73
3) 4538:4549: 5.43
